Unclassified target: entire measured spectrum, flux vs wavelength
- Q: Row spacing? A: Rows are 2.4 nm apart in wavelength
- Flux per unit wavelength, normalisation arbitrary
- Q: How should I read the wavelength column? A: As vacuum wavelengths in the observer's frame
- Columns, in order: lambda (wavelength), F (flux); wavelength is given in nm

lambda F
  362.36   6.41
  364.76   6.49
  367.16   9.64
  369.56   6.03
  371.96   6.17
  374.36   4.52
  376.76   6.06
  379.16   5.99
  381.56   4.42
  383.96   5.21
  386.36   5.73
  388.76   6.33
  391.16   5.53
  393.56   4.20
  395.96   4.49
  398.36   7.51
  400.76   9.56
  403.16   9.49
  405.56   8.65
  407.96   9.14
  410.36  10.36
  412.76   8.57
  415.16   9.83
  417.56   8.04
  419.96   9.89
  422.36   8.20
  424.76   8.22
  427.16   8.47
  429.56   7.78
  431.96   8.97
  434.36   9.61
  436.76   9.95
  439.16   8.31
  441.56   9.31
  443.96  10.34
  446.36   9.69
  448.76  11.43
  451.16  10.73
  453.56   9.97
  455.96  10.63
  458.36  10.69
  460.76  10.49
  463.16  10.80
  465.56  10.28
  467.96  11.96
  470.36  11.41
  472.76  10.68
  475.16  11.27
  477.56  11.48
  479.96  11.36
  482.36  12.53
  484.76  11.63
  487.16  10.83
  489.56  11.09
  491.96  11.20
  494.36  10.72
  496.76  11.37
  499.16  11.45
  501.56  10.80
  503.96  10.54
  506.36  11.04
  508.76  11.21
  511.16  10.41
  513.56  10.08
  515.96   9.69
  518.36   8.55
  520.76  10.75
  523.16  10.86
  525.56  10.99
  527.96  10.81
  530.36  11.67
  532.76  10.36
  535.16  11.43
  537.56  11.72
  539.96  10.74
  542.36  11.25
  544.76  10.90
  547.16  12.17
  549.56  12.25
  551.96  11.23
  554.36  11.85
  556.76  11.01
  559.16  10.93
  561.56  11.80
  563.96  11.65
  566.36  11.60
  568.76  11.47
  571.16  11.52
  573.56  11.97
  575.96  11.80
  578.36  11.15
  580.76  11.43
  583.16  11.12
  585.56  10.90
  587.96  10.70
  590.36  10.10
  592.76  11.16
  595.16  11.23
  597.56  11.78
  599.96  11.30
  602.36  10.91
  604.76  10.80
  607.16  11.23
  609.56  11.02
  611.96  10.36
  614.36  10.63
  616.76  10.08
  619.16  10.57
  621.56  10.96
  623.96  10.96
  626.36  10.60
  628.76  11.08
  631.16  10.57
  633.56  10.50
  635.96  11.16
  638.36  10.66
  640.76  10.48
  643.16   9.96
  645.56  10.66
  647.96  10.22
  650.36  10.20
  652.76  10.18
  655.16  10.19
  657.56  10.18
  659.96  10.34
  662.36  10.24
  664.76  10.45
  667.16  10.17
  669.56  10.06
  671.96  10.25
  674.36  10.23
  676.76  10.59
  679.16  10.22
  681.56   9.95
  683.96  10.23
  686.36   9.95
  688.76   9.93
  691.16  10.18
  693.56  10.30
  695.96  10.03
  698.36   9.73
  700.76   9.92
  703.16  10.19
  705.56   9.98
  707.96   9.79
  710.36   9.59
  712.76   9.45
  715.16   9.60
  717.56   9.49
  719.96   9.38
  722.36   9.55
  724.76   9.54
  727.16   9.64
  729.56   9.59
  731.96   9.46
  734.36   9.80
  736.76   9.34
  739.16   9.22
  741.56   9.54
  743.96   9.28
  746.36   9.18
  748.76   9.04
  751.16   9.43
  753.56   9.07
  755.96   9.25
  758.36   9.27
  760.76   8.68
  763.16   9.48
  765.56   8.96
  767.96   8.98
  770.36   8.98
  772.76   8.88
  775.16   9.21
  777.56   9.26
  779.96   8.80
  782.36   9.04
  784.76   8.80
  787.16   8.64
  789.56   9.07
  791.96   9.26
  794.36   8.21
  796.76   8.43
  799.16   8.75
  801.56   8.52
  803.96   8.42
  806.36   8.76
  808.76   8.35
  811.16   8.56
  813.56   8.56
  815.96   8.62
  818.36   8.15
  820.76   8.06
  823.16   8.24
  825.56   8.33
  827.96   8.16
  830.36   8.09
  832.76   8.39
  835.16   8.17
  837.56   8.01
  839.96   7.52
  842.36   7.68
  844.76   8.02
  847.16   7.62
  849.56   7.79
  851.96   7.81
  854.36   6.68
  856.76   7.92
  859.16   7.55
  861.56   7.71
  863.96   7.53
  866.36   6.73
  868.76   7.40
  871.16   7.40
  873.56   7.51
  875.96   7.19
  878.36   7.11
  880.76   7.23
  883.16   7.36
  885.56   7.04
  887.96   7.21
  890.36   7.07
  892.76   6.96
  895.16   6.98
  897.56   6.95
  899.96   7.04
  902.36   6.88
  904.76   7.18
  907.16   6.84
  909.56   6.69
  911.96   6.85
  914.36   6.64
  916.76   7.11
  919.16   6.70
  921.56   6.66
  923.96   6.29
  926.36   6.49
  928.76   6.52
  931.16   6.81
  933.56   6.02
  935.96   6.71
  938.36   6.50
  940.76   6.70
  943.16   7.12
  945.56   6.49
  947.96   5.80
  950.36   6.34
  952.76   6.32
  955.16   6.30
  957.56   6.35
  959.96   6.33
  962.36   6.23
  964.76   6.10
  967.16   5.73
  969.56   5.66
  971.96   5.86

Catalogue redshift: 0.000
